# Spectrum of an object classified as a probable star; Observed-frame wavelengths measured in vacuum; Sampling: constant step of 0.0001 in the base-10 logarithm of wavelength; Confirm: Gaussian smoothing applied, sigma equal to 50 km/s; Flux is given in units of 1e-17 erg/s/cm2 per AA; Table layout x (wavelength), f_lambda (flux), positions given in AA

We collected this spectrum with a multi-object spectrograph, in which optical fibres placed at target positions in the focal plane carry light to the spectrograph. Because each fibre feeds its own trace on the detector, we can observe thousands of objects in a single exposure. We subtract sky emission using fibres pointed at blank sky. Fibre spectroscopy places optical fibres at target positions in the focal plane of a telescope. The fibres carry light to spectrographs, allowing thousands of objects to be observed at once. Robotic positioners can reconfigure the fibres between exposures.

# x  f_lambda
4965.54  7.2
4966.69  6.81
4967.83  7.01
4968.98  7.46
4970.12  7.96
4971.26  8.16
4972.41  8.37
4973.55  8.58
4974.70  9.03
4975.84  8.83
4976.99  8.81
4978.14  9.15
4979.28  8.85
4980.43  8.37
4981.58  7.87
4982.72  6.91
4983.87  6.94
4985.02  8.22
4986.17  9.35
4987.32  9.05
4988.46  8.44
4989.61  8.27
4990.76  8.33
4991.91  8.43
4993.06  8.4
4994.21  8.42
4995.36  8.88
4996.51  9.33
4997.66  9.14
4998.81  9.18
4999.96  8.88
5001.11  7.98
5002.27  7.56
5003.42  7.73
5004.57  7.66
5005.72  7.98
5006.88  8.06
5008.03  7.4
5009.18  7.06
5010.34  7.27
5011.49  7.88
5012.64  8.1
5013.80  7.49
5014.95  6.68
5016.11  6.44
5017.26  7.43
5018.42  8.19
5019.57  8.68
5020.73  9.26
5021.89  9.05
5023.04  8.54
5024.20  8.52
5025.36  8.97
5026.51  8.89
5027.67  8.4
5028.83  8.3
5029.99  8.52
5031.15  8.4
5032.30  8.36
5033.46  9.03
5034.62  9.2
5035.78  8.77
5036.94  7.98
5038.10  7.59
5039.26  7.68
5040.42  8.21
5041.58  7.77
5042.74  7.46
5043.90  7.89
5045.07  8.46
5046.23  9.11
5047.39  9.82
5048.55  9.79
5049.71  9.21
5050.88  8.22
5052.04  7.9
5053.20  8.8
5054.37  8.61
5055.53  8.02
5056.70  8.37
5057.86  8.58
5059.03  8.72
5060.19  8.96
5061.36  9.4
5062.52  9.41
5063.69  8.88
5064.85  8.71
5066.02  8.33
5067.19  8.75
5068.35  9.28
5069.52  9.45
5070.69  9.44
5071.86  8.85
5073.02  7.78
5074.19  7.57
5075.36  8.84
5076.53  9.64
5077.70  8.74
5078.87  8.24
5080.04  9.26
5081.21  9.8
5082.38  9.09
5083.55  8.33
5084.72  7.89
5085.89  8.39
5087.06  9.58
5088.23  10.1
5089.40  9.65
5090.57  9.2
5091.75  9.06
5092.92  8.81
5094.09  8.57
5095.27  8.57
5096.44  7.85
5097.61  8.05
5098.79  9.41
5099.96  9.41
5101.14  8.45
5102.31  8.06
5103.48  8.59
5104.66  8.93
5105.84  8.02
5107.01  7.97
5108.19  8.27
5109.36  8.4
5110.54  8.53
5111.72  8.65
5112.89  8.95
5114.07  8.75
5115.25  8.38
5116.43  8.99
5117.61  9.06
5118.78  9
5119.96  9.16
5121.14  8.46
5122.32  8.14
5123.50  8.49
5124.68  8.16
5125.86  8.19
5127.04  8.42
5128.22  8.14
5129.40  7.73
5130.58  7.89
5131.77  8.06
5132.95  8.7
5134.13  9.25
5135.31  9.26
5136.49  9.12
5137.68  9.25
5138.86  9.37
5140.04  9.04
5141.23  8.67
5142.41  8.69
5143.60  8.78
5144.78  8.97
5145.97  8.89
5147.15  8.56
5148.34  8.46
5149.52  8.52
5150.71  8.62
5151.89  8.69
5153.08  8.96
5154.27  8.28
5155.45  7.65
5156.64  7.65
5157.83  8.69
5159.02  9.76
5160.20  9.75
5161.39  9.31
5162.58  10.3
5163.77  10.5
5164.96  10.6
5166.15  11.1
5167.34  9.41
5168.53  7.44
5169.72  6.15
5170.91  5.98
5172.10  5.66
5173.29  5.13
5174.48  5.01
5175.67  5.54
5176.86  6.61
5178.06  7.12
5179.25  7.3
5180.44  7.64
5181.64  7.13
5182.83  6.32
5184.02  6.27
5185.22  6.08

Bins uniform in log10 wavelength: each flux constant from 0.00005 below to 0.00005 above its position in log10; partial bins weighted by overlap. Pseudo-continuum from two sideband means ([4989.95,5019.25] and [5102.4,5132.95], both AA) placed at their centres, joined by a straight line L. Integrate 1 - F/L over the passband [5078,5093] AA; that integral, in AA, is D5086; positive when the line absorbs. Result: -1.3 AA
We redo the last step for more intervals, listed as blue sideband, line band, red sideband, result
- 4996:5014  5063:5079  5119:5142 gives -0.8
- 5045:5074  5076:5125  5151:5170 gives 1.0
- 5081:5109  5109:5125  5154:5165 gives 0.4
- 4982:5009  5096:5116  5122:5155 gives 0.0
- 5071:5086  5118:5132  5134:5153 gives 0.8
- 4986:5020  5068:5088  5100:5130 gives -1.2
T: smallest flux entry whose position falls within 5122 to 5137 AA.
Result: 7.73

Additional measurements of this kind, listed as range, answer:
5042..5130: 7.46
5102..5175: 5.01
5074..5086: 7.57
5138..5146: 8.67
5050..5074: 7.78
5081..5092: 7.89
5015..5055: 6.44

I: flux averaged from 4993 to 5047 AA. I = 8.22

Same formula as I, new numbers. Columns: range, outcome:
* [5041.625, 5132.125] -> 8.67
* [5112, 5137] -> 8.59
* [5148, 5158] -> 8.38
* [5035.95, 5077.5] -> 8.62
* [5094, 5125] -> 8.57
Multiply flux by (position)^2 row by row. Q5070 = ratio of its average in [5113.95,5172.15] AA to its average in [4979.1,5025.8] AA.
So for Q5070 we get 1.12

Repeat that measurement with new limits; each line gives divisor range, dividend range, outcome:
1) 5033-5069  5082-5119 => 1.03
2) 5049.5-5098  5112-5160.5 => 1.01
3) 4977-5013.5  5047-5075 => 1.09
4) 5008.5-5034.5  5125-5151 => 1.11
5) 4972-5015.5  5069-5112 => 1.10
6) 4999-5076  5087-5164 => 1.08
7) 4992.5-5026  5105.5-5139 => 1.10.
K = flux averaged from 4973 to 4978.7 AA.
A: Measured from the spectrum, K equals 8.87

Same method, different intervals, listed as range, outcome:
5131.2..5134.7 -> 8.68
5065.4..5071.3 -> 9.04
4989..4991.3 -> 8.29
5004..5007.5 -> 7.89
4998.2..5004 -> 8.27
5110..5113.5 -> 8.72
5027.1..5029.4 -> 8.34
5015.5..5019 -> 7.35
